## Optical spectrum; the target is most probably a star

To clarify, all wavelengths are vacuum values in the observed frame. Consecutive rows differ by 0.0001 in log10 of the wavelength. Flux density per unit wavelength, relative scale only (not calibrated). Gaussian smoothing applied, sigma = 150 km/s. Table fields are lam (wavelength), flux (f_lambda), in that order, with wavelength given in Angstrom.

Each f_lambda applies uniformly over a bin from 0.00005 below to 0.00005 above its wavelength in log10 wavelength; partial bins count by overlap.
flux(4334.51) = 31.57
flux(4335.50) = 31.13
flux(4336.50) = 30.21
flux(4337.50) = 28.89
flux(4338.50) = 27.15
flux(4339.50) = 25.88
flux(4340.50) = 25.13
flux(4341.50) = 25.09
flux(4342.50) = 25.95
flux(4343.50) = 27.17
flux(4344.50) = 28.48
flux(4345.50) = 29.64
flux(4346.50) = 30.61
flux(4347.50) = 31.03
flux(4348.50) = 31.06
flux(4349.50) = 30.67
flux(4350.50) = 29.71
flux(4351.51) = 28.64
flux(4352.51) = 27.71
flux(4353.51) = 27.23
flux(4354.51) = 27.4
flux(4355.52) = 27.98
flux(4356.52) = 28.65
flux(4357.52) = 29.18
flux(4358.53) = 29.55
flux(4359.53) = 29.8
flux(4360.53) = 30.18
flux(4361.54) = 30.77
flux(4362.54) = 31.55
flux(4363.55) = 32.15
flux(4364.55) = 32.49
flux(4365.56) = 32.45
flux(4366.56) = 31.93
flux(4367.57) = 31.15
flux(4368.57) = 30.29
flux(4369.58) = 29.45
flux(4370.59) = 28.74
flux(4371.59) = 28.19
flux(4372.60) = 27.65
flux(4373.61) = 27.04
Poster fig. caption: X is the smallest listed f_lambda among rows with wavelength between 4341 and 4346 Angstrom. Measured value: 25.09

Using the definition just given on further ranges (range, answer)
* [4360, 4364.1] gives 30.18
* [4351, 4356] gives 27.23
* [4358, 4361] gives 29.55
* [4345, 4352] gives 28.64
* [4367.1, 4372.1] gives 28.19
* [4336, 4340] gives 25.88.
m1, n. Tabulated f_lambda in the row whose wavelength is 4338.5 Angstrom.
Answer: 27.15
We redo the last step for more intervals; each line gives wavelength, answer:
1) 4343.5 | 27.17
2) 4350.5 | 29.71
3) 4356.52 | 28.65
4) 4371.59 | 28.19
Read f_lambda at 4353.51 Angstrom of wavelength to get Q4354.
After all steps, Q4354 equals 27.23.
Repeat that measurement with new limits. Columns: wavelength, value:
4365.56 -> 32.45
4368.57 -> 30.29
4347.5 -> 31.03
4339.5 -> 25.88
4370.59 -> 28.74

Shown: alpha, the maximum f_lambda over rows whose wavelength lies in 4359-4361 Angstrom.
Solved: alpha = 30.18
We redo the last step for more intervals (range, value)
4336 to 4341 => 30.21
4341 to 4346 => 29.64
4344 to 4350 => 31.06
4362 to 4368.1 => 32.49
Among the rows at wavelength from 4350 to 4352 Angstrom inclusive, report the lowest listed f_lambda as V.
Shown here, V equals 28.64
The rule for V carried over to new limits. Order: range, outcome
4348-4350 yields 30.67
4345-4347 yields 29.64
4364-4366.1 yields 32.45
